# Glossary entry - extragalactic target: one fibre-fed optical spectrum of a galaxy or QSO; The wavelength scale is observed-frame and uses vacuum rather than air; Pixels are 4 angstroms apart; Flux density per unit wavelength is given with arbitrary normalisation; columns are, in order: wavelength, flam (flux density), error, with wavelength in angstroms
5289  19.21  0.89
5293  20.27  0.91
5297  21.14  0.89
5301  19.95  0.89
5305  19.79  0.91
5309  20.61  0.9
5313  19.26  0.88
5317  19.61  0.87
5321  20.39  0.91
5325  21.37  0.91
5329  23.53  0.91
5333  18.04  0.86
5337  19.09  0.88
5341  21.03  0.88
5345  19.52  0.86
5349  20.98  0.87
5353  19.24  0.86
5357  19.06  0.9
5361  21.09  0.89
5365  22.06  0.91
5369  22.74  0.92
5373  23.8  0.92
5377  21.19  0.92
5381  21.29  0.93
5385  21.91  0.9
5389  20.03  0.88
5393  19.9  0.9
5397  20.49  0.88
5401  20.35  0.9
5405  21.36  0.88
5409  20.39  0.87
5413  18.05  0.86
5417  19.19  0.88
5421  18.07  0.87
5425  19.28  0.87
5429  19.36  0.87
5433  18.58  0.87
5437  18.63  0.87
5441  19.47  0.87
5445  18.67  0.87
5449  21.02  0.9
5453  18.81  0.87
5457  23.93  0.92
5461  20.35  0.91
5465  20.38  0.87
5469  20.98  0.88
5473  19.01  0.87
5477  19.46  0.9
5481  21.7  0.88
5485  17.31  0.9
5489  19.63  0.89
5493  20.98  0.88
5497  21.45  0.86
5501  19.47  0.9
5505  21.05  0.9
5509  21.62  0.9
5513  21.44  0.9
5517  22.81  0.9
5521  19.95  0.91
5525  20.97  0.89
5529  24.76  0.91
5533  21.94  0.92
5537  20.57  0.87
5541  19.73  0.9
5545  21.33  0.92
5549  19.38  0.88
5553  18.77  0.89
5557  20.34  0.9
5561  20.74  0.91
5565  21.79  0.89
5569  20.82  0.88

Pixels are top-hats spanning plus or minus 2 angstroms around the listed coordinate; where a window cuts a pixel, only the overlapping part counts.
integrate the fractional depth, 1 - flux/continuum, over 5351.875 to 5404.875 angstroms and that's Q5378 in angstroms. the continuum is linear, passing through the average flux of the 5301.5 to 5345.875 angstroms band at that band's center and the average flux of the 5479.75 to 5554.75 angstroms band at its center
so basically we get -1.8 angstroms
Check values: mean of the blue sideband 20.2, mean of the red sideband 20.8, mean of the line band 21.1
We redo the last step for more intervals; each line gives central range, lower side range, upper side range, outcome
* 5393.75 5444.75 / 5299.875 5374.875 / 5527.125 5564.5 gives 3.1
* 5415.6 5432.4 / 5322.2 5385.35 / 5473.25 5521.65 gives 1.5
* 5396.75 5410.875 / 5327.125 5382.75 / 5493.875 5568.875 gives 0.2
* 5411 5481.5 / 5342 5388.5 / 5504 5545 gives 5.4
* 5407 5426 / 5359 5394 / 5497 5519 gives 2.2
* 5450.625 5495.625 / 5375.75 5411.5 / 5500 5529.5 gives 2.0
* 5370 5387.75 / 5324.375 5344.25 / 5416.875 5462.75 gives -1.7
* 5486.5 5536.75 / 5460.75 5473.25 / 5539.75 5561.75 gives -2.8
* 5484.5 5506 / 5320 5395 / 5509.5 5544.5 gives 1.3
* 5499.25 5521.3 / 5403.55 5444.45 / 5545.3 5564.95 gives -1.5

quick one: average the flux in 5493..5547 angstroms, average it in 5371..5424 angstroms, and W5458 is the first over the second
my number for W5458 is 1.04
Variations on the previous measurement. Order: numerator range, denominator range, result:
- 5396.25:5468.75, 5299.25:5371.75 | 0.97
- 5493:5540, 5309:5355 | 1.06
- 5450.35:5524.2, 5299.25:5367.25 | 1.01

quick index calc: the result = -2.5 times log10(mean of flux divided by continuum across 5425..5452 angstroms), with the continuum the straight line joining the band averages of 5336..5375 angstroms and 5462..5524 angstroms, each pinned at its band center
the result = 0.08 mag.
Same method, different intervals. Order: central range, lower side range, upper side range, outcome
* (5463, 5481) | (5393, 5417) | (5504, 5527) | 0.035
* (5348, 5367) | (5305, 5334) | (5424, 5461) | -0.012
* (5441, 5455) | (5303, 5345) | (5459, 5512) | 0.042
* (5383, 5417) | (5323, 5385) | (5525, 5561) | 0.037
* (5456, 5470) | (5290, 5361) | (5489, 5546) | -0.017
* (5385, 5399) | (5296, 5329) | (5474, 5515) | 0.001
